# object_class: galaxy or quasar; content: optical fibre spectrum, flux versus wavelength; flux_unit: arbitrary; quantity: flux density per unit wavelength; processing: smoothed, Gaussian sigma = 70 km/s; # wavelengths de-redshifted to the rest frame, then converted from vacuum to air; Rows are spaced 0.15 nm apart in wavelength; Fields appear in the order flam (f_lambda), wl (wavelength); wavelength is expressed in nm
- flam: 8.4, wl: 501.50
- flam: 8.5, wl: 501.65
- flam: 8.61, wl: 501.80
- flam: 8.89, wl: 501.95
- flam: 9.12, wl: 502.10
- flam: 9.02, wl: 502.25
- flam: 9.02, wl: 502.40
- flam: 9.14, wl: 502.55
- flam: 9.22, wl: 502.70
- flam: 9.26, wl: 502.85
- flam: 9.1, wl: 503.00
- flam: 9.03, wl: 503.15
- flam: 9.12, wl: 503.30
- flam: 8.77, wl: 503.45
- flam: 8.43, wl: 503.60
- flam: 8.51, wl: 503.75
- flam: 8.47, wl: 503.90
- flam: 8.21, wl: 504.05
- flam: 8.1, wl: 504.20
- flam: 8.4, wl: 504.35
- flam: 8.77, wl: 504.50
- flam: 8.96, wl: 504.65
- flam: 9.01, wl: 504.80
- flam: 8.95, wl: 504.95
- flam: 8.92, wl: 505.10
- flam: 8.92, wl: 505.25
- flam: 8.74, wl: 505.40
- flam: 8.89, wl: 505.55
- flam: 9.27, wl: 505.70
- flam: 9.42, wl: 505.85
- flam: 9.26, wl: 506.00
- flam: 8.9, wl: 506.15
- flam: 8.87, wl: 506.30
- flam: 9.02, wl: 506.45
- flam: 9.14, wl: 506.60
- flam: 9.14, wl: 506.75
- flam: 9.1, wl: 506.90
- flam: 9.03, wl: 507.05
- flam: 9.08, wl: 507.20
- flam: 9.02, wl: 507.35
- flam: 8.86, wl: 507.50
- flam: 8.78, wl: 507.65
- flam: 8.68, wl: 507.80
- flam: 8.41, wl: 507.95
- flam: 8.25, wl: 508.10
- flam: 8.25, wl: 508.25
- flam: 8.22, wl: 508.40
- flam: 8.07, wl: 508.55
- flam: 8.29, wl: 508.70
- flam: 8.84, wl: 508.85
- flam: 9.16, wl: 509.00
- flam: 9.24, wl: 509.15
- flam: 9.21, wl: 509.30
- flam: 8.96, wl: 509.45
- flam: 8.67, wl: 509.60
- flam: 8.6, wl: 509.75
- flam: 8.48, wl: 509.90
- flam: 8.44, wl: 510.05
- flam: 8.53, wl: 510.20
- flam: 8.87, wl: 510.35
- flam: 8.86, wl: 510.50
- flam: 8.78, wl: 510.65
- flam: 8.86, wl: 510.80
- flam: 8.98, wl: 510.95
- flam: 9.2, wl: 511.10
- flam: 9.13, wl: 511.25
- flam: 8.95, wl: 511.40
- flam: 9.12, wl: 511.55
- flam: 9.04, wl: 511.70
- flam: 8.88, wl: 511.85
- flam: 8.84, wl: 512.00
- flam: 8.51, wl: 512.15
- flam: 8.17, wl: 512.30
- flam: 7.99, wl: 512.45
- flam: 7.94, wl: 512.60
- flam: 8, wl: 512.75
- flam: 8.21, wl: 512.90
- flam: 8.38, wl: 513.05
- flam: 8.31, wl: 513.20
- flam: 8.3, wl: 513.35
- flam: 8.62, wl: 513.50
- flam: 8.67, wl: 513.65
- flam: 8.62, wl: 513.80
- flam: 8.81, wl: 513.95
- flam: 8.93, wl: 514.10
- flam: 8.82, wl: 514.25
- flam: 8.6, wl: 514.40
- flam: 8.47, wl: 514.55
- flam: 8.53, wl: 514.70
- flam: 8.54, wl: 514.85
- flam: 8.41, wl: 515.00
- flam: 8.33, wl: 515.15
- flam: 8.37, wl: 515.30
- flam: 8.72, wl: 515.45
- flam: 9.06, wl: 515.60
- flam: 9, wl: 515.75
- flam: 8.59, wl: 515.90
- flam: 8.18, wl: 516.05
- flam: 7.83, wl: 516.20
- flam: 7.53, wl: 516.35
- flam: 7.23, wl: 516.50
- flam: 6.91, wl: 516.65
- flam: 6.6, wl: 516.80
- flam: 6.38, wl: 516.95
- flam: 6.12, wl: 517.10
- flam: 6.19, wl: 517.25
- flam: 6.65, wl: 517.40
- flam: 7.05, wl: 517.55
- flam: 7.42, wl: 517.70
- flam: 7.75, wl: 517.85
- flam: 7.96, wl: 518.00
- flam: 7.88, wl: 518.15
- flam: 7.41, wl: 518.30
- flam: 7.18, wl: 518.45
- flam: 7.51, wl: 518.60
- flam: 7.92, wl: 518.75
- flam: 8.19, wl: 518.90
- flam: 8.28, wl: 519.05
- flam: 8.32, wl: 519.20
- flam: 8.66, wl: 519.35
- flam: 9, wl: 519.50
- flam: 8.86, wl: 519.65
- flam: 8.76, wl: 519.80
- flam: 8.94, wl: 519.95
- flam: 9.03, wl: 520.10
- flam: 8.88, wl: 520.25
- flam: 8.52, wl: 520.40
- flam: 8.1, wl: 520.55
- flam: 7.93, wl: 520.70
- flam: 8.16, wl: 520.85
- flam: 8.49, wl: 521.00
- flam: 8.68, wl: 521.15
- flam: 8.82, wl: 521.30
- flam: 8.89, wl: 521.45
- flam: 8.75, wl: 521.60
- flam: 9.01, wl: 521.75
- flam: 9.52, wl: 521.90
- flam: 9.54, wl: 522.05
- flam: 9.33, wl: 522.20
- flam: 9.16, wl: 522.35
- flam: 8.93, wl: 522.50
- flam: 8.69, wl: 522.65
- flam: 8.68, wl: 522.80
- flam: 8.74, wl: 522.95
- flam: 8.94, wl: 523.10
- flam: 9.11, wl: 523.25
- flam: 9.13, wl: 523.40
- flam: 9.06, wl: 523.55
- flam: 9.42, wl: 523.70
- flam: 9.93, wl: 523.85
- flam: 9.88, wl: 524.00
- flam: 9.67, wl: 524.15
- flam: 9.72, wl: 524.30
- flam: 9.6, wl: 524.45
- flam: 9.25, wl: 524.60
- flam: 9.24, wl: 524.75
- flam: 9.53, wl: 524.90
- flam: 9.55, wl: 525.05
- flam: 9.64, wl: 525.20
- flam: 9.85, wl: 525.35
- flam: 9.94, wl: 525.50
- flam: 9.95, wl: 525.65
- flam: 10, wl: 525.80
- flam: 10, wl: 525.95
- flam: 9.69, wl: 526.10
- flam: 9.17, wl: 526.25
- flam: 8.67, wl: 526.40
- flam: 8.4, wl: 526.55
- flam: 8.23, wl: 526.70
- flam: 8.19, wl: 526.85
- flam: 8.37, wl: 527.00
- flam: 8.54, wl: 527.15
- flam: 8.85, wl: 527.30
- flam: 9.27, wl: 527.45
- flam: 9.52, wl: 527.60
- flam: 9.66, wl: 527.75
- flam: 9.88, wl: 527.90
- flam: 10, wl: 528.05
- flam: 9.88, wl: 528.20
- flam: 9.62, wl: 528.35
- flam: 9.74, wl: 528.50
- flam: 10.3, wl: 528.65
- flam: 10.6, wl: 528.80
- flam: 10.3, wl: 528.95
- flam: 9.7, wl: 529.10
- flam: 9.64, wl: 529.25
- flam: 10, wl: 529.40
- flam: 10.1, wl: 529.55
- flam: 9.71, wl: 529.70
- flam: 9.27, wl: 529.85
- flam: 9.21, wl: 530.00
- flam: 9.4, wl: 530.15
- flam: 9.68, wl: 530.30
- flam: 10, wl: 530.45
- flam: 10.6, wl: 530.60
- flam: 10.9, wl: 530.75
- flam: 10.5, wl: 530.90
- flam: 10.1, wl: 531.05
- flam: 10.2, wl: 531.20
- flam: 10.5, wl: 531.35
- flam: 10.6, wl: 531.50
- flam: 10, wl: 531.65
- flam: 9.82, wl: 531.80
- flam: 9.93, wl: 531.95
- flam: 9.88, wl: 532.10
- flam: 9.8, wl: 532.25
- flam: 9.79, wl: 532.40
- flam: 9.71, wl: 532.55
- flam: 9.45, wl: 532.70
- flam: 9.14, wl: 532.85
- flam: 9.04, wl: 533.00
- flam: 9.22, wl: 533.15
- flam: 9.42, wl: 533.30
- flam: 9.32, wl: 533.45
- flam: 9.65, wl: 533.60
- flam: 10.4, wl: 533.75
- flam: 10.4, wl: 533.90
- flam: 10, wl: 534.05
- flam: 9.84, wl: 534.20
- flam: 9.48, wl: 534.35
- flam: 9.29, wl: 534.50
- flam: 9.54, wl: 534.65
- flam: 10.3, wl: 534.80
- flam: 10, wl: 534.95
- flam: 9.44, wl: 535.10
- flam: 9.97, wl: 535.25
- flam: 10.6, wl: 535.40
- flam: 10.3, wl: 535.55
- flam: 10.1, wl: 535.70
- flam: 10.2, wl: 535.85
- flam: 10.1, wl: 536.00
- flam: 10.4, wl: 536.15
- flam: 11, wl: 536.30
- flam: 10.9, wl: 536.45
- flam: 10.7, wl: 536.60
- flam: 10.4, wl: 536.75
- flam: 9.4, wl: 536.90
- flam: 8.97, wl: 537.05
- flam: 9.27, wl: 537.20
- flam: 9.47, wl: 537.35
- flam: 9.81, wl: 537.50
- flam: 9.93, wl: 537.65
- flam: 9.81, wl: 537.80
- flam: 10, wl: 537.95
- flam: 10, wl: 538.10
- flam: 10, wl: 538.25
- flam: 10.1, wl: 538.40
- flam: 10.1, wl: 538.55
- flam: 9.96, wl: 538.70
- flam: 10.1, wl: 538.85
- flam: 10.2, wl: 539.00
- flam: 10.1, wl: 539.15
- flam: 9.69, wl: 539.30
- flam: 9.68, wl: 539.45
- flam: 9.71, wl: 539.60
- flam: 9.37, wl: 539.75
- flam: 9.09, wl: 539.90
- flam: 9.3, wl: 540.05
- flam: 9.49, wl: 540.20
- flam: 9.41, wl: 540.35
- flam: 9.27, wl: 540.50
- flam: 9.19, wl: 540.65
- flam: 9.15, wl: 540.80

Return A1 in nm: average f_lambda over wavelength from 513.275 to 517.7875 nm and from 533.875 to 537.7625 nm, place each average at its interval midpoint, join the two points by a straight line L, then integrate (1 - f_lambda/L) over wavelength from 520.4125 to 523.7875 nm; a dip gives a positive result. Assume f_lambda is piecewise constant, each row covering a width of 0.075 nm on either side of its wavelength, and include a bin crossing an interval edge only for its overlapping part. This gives -0.09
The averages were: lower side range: 7.98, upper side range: 9.99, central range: 8.86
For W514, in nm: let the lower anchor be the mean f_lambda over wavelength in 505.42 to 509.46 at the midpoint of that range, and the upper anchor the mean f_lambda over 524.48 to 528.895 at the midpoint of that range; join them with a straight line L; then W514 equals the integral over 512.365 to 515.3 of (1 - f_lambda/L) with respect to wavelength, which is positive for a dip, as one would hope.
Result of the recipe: 0.20 nm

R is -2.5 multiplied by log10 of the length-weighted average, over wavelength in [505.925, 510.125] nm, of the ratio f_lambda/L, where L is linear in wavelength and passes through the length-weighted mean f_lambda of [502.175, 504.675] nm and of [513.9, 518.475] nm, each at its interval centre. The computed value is -0.04 mag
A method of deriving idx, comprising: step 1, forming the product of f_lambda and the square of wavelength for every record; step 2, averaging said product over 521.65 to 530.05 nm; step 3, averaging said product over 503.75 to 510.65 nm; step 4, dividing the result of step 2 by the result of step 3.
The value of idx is 1.2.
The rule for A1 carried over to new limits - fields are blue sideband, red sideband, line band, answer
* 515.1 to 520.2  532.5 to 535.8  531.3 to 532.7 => -0.067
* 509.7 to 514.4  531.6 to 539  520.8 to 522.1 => 0.039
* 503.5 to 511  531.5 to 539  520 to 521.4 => 0.118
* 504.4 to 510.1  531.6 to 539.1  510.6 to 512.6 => 0.051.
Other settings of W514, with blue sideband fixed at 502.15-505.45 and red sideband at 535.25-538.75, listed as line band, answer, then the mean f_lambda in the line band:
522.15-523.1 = 0.06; 8.91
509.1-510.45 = 0.04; 8.77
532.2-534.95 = 0.08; 9.66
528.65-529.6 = -0.03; 10.1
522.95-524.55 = 0.03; 9.41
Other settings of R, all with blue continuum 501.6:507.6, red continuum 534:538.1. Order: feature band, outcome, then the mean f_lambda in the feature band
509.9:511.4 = 0.03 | 8.84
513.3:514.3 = 0.06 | 8.69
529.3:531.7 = -0.03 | 10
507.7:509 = 0.08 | 8.43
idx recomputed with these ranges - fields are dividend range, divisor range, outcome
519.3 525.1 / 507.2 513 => 1.09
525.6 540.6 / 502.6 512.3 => 1.22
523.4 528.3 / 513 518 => 1.22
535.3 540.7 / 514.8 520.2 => 1.35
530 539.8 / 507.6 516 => 1.26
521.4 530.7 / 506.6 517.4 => 1.18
